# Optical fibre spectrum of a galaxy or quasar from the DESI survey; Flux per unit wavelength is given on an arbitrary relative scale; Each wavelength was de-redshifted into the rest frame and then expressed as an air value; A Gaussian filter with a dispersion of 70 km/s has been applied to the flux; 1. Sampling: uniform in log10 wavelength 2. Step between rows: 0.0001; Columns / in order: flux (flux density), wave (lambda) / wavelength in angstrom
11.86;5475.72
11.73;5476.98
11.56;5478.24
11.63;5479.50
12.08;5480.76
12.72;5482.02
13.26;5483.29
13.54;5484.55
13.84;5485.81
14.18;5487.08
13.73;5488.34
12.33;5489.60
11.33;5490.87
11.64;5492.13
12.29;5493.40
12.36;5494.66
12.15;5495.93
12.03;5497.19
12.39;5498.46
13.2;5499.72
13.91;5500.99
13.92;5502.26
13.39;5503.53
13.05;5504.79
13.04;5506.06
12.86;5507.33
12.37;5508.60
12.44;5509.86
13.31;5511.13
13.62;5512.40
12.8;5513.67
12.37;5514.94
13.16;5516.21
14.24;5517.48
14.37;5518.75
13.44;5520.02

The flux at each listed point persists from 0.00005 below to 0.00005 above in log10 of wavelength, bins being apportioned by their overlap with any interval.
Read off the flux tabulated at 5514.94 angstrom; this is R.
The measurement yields 12.37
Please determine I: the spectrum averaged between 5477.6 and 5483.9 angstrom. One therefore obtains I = 12.2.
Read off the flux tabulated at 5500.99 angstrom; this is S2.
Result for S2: 13.91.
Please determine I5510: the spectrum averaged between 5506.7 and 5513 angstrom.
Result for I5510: 12.9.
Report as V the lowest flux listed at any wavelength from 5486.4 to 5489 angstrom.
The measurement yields 13.73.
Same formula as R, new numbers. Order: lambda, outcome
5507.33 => 12.86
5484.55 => 13.54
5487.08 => 14.18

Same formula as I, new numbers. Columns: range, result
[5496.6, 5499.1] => 12.2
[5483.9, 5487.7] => 13.8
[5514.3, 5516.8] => 12.8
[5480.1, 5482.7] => 12.4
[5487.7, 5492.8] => 12.3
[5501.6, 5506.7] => 13.3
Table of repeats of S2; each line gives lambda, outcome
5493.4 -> 12.29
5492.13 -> 11.64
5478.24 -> 11.56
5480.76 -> 12.08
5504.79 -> 13.05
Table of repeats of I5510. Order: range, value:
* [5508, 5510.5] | 12.4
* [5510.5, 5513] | 13.5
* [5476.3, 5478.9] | 11.7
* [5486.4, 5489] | 13.9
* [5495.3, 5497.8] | 12.1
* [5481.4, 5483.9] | 12.9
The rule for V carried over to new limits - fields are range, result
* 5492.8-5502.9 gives 12.03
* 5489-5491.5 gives 11.33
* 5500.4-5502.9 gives 13.91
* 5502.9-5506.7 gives 13.04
